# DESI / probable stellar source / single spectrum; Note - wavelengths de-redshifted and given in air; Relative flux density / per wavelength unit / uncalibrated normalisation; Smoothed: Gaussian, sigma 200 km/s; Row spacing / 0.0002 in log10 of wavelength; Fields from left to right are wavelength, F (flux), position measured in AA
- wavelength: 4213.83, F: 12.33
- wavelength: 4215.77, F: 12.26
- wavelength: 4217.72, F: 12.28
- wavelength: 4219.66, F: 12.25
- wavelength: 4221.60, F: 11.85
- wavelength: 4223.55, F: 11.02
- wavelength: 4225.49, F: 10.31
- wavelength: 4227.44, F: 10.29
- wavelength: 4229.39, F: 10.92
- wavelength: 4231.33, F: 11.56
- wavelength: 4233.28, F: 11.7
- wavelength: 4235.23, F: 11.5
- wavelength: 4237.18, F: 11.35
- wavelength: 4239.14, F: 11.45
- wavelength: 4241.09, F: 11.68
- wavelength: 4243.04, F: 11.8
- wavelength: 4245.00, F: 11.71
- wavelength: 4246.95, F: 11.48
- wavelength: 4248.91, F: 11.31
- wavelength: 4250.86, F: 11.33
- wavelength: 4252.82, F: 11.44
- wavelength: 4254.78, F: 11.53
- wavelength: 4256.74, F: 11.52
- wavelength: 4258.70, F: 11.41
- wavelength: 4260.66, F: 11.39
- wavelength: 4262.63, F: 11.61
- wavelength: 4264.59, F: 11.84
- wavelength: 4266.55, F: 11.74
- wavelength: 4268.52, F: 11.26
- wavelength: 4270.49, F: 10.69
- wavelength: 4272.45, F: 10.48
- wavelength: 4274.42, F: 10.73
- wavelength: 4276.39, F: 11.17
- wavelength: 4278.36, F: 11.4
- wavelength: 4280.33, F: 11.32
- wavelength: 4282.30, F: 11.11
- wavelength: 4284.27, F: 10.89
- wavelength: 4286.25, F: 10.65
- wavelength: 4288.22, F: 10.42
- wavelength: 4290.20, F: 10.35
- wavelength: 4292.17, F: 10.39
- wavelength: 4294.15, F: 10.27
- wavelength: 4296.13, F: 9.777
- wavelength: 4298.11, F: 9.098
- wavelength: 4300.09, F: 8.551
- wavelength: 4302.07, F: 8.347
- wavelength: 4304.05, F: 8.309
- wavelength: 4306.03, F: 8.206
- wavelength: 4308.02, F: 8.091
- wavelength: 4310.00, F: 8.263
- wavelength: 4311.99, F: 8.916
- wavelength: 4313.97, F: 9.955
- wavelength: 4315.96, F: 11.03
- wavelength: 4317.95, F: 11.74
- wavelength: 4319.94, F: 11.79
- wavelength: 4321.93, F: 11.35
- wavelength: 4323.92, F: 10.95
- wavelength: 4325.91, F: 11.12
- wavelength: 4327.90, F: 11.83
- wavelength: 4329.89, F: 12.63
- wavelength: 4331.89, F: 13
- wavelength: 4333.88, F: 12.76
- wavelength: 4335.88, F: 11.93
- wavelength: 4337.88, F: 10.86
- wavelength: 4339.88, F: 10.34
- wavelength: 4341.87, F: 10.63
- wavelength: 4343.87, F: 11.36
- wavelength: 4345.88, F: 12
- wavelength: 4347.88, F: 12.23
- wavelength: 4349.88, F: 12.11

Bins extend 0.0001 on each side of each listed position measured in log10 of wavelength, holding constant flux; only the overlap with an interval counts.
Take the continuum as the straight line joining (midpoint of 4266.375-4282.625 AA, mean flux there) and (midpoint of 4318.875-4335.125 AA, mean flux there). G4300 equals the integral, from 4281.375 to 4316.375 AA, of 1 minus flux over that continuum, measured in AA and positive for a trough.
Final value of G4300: 5.78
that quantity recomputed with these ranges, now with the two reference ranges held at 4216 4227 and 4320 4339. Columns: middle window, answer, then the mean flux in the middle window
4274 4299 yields 2.4 AA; 10.6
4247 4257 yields 0.2 AA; 11.4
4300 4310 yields 3.0 AA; 8.28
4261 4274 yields 0.4 AA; 11.2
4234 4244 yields 0.0 AA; 11.6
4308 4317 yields 1.8 AA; 9.39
